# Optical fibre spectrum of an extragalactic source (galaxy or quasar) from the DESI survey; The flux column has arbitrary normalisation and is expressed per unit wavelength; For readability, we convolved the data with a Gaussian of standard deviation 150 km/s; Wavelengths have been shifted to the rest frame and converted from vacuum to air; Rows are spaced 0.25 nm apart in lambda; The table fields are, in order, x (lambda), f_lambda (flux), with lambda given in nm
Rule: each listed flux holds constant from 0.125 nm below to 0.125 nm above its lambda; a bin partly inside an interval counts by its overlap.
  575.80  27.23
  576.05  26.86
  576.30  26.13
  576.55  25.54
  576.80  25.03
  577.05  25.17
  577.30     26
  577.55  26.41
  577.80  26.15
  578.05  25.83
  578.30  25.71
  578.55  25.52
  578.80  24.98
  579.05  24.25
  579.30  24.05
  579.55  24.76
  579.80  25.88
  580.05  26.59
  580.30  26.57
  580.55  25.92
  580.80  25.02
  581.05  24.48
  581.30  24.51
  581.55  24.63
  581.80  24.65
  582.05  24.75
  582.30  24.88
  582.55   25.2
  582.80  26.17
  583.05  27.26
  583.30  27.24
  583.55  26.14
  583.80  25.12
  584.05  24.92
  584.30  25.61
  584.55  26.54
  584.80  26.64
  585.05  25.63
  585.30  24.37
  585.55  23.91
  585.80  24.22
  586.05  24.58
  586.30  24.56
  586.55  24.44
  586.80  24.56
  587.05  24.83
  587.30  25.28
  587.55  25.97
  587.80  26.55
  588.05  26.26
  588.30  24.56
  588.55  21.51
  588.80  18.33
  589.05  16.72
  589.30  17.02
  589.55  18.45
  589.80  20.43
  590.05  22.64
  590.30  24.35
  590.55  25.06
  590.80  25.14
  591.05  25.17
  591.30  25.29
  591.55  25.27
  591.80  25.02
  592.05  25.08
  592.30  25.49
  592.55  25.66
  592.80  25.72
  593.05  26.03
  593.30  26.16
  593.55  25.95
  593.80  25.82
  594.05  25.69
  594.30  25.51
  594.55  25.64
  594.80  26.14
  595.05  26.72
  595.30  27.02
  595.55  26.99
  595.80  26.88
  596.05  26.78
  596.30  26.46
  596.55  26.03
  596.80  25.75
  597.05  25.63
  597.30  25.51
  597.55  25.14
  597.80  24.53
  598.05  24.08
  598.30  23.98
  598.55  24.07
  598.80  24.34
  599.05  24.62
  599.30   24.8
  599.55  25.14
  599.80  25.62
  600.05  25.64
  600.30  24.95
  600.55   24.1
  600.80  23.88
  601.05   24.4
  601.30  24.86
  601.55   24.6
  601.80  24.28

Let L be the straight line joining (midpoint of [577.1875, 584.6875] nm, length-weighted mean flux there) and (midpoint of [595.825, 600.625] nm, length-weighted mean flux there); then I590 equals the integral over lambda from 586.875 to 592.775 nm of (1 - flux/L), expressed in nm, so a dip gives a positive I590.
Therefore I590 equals 0.42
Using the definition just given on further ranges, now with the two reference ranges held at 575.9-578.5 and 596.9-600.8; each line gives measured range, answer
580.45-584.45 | 0.03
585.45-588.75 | 0.11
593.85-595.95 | -0.11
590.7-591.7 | 0.00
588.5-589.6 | 0.31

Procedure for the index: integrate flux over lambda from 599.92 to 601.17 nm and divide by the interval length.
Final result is 24.6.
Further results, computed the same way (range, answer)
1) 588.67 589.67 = 17.6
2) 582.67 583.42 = 26.9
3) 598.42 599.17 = 24.3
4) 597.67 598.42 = 24.2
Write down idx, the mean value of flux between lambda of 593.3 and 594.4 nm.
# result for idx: 25.8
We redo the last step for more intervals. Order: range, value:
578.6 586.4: 25.3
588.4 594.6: 23.7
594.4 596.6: 26.5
